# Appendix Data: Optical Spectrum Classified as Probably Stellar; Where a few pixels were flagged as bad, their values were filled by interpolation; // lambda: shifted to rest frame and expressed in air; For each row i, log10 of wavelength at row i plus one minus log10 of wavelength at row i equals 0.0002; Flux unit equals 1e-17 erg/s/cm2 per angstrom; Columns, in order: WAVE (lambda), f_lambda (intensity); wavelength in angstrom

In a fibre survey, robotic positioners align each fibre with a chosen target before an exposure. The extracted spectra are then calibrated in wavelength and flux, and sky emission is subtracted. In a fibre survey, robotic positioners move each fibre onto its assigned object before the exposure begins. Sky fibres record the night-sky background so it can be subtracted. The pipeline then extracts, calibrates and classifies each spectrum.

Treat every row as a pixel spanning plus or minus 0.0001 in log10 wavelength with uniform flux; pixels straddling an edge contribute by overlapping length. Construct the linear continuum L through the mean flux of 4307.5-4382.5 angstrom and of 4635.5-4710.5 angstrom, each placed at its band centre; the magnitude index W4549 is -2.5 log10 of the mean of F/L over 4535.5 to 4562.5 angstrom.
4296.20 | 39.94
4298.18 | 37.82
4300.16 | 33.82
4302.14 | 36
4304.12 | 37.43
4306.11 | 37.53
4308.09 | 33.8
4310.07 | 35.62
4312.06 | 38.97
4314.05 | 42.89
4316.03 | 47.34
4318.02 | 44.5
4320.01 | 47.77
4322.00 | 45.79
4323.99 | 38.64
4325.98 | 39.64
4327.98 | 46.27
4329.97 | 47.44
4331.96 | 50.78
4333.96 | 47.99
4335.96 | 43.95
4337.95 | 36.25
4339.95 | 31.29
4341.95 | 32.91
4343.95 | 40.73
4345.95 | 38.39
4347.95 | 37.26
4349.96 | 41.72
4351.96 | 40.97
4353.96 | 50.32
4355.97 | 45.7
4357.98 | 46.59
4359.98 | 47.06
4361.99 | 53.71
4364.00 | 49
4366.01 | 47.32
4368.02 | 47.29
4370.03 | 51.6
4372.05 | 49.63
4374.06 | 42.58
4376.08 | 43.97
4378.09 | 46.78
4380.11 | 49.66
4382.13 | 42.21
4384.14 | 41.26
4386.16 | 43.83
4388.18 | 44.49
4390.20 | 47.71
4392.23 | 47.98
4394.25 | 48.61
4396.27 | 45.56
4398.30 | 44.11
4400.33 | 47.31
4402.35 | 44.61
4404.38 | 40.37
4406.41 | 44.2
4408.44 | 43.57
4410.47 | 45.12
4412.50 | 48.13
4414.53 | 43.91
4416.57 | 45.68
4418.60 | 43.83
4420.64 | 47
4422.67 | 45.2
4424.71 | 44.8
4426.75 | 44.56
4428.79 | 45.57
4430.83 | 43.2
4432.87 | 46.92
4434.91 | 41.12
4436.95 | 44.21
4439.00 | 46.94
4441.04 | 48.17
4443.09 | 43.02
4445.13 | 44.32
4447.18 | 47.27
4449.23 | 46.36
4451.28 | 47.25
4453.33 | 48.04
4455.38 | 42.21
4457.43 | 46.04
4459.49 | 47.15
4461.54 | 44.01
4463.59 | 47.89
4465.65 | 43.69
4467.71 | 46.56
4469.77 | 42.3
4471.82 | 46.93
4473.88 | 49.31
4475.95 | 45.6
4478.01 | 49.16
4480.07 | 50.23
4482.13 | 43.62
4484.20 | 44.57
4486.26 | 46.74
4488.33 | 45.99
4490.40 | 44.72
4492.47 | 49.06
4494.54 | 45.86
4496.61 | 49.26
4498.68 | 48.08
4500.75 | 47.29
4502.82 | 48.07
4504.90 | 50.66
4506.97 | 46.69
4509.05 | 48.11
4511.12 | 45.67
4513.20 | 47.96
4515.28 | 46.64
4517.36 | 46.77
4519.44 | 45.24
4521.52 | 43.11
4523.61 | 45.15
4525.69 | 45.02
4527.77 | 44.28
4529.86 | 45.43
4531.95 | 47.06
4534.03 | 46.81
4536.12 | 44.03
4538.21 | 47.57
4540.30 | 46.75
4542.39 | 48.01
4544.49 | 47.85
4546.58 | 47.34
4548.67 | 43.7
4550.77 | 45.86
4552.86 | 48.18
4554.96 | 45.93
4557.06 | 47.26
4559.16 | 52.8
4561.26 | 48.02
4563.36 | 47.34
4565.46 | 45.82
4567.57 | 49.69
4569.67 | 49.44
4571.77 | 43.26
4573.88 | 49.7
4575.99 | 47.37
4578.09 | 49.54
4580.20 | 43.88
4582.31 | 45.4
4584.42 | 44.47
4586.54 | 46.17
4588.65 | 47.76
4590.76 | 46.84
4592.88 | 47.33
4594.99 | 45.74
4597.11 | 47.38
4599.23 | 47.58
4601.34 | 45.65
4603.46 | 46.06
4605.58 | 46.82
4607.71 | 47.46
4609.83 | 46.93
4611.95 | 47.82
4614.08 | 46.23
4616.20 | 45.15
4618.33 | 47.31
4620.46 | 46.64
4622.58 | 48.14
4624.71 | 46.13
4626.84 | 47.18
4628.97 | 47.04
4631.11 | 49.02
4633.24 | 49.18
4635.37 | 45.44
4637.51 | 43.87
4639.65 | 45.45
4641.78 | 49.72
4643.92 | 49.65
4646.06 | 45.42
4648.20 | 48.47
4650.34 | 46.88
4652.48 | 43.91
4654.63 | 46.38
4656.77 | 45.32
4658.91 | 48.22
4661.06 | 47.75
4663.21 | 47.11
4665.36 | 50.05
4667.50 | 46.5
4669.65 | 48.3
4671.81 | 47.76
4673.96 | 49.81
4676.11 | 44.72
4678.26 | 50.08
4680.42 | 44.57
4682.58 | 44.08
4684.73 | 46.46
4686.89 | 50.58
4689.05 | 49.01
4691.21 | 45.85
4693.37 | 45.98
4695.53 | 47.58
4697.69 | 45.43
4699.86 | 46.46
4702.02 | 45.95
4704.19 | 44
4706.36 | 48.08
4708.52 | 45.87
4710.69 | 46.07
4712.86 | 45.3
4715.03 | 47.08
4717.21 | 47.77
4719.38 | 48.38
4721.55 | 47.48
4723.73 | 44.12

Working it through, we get -0.03 mag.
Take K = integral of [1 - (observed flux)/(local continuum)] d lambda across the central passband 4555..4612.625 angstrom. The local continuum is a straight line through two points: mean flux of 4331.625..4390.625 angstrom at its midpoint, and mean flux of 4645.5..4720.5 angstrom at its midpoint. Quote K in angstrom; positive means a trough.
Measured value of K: -1.3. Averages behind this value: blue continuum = 44.3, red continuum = 46.9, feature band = 47.1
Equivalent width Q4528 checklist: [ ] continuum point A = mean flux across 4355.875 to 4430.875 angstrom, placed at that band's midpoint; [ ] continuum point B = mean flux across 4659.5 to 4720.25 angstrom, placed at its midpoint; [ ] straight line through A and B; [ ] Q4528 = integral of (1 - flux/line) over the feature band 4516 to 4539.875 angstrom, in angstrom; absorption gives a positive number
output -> 0.4 angstrom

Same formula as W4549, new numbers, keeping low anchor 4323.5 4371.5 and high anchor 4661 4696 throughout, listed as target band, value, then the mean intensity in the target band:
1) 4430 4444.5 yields 0.002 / 44.8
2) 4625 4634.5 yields -0.023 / 47.9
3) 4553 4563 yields -0.051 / 48.4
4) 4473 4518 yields -0.041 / 47.3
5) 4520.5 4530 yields 0.032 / 44.5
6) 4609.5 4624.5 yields -0.002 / 46.9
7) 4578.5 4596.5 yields 0.009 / 46.1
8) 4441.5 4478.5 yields -0.019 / 45.9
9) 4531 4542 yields -0.015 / 46.6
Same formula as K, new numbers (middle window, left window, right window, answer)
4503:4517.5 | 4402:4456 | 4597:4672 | -0.55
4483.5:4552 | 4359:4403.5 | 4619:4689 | 0.55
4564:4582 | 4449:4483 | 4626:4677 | -0.17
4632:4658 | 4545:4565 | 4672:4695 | 0.31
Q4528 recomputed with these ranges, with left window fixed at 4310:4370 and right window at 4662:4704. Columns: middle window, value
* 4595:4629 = -0.3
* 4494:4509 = -0.9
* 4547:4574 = -0.9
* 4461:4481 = -0.7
